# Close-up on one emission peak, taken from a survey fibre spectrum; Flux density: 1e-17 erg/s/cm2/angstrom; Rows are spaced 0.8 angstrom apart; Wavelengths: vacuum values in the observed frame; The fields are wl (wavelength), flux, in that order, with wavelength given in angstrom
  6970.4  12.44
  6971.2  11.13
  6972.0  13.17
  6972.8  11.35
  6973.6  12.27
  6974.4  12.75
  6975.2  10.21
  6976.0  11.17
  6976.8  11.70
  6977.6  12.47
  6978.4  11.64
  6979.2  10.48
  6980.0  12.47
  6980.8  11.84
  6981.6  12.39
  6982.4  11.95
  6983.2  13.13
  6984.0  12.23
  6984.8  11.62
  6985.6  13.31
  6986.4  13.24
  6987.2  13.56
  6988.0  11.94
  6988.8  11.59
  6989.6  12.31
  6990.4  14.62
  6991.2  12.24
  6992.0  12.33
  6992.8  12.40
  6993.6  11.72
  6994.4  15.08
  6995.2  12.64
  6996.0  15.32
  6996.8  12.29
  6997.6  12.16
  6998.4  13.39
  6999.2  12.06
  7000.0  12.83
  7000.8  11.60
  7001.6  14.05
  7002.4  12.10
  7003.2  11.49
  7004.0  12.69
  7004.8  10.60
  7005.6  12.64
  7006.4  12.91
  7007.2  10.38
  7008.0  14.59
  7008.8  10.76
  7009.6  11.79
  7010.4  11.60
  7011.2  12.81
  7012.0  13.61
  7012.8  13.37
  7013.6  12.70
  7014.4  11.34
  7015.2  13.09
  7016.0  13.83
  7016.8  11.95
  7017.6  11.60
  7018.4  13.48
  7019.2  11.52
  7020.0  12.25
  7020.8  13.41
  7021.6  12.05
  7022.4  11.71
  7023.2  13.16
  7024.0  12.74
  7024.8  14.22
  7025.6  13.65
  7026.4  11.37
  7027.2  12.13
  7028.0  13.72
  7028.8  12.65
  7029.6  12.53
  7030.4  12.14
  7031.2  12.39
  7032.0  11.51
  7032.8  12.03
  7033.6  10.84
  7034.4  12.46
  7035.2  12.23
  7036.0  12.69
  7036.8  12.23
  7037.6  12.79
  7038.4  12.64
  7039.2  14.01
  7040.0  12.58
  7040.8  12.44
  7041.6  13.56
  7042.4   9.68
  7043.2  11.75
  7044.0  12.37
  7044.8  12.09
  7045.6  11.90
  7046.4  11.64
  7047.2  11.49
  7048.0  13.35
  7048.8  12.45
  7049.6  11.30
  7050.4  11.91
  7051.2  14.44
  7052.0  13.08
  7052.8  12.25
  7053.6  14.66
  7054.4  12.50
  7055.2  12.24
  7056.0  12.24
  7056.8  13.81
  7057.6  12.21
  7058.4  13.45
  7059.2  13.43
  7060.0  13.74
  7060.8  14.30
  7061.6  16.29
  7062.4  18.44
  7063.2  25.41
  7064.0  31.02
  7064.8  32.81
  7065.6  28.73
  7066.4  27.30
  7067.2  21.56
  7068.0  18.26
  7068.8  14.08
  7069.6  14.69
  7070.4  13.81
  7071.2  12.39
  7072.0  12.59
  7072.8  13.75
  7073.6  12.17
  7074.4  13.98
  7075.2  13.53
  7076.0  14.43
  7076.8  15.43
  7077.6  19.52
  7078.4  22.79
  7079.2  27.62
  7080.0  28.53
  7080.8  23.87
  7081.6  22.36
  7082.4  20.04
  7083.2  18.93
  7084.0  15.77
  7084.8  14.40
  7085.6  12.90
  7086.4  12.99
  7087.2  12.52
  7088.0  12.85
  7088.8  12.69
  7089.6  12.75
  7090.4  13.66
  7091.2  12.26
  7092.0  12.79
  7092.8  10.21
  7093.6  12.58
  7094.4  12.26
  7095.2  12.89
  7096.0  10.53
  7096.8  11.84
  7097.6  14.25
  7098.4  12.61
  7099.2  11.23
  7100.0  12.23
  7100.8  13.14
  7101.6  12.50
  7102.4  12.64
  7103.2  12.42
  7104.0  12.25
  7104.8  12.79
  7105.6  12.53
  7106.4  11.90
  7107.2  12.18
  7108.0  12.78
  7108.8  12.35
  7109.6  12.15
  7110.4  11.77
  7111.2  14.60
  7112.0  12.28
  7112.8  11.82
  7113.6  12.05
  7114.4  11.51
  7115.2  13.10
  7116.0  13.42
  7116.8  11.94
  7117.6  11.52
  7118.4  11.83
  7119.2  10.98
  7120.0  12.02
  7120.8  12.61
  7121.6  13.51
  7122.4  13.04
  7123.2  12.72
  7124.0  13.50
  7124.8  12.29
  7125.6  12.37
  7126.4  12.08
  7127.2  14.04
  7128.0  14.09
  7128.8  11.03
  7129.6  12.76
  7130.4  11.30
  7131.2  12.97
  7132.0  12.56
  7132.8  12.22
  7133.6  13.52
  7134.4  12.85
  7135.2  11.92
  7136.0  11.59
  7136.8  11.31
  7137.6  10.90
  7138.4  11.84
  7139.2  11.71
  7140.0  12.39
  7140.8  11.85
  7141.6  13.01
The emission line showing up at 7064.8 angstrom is [S II]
